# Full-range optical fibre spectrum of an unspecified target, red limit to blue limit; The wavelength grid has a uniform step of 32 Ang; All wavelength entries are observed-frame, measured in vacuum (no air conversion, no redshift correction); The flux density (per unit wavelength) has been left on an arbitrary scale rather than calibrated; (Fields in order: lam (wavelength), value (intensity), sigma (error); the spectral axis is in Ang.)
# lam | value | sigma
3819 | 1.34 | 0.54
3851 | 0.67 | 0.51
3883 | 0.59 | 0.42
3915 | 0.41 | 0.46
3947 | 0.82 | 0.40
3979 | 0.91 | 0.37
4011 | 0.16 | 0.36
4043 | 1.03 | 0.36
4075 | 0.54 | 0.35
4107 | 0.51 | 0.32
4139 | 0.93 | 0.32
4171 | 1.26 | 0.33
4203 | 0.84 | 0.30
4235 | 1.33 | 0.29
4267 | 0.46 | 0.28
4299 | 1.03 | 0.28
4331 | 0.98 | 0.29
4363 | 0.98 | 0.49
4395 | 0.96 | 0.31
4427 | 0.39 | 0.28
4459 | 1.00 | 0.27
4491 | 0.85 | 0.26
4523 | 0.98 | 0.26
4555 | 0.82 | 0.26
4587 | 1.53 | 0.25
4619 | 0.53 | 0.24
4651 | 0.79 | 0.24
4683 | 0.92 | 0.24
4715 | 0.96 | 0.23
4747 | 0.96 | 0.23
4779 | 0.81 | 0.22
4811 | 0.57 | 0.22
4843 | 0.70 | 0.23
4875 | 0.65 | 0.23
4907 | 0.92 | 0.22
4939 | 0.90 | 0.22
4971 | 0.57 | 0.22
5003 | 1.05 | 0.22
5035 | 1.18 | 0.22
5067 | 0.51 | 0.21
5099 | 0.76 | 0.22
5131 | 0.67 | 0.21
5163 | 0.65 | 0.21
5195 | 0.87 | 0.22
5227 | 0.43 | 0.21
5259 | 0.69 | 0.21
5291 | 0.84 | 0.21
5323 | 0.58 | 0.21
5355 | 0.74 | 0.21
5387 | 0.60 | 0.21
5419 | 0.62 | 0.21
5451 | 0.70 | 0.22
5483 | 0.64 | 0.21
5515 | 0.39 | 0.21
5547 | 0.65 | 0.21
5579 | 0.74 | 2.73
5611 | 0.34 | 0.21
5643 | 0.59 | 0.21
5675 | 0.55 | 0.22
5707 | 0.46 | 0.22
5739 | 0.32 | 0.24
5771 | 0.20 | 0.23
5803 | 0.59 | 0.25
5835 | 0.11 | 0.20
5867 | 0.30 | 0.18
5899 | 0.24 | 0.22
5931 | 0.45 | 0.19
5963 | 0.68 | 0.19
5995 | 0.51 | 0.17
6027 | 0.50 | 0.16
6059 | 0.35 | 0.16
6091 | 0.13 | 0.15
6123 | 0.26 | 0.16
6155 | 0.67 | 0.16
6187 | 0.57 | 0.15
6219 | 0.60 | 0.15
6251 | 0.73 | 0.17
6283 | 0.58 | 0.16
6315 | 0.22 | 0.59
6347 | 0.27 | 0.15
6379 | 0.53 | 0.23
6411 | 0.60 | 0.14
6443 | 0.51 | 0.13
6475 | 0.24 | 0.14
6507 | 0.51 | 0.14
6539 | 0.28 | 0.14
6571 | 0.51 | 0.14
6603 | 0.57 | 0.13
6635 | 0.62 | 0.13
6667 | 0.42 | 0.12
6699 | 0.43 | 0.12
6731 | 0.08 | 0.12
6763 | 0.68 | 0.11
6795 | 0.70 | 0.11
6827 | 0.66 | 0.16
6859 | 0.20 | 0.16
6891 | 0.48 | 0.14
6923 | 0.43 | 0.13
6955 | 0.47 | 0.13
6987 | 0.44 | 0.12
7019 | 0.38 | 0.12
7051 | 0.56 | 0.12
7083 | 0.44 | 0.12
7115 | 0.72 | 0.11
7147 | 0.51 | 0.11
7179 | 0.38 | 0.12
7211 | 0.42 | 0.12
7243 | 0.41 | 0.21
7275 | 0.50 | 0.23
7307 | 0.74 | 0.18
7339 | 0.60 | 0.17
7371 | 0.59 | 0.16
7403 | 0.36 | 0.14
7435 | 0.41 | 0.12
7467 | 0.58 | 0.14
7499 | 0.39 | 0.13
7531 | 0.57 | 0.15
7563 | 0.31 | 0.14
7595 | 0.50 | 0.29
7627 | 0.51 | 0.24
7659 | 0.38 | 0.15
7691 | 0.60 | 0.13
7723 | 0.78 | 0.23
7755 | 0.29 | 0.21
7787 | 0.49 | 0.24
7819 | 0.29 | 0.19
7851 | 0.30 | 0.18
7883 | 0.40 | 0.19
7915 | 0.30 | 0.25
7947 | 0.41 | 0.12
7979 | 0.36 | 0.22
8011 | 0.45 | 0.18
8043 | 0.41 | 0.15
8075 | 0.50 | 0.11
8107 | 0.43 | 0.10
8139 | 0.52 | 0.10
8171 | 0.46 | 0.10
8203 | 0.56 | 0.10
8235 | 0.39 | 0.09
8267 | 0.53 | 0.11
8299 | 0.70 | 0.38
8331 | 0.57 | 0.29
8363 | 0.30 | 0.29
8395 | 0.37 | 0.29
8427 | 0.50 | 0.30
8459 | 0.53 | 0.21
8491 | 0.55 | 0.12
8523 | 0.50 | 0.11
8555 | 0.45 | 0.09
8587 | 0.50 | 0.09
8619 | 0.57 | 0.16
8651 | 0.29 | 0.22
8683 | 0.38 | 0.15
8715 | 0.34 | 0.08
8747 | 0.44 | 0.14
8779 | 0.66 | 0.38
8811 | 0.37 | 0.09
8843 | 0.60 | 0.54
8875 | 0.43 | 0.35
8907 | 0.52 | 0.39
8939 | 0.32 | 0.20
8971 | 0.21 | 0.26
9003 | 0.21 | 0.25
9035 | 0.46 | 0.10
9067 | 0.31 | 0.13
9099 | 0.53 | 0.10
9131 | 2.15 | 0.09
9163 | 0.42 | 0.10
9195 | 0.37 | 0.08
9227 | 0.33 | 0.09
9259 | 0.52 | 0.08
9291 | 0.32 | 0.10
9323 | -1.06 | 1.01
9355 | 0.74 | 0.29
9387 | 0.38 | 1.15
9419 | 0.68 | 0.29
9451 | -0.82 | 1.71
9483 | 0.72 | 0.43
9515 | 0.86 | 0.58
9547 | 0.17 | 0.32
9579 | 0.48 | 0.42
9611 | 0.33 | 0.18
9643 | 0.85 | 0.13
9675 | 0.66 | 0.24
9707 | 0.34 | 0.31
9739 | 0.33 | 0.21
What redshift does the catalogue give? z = 1.447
